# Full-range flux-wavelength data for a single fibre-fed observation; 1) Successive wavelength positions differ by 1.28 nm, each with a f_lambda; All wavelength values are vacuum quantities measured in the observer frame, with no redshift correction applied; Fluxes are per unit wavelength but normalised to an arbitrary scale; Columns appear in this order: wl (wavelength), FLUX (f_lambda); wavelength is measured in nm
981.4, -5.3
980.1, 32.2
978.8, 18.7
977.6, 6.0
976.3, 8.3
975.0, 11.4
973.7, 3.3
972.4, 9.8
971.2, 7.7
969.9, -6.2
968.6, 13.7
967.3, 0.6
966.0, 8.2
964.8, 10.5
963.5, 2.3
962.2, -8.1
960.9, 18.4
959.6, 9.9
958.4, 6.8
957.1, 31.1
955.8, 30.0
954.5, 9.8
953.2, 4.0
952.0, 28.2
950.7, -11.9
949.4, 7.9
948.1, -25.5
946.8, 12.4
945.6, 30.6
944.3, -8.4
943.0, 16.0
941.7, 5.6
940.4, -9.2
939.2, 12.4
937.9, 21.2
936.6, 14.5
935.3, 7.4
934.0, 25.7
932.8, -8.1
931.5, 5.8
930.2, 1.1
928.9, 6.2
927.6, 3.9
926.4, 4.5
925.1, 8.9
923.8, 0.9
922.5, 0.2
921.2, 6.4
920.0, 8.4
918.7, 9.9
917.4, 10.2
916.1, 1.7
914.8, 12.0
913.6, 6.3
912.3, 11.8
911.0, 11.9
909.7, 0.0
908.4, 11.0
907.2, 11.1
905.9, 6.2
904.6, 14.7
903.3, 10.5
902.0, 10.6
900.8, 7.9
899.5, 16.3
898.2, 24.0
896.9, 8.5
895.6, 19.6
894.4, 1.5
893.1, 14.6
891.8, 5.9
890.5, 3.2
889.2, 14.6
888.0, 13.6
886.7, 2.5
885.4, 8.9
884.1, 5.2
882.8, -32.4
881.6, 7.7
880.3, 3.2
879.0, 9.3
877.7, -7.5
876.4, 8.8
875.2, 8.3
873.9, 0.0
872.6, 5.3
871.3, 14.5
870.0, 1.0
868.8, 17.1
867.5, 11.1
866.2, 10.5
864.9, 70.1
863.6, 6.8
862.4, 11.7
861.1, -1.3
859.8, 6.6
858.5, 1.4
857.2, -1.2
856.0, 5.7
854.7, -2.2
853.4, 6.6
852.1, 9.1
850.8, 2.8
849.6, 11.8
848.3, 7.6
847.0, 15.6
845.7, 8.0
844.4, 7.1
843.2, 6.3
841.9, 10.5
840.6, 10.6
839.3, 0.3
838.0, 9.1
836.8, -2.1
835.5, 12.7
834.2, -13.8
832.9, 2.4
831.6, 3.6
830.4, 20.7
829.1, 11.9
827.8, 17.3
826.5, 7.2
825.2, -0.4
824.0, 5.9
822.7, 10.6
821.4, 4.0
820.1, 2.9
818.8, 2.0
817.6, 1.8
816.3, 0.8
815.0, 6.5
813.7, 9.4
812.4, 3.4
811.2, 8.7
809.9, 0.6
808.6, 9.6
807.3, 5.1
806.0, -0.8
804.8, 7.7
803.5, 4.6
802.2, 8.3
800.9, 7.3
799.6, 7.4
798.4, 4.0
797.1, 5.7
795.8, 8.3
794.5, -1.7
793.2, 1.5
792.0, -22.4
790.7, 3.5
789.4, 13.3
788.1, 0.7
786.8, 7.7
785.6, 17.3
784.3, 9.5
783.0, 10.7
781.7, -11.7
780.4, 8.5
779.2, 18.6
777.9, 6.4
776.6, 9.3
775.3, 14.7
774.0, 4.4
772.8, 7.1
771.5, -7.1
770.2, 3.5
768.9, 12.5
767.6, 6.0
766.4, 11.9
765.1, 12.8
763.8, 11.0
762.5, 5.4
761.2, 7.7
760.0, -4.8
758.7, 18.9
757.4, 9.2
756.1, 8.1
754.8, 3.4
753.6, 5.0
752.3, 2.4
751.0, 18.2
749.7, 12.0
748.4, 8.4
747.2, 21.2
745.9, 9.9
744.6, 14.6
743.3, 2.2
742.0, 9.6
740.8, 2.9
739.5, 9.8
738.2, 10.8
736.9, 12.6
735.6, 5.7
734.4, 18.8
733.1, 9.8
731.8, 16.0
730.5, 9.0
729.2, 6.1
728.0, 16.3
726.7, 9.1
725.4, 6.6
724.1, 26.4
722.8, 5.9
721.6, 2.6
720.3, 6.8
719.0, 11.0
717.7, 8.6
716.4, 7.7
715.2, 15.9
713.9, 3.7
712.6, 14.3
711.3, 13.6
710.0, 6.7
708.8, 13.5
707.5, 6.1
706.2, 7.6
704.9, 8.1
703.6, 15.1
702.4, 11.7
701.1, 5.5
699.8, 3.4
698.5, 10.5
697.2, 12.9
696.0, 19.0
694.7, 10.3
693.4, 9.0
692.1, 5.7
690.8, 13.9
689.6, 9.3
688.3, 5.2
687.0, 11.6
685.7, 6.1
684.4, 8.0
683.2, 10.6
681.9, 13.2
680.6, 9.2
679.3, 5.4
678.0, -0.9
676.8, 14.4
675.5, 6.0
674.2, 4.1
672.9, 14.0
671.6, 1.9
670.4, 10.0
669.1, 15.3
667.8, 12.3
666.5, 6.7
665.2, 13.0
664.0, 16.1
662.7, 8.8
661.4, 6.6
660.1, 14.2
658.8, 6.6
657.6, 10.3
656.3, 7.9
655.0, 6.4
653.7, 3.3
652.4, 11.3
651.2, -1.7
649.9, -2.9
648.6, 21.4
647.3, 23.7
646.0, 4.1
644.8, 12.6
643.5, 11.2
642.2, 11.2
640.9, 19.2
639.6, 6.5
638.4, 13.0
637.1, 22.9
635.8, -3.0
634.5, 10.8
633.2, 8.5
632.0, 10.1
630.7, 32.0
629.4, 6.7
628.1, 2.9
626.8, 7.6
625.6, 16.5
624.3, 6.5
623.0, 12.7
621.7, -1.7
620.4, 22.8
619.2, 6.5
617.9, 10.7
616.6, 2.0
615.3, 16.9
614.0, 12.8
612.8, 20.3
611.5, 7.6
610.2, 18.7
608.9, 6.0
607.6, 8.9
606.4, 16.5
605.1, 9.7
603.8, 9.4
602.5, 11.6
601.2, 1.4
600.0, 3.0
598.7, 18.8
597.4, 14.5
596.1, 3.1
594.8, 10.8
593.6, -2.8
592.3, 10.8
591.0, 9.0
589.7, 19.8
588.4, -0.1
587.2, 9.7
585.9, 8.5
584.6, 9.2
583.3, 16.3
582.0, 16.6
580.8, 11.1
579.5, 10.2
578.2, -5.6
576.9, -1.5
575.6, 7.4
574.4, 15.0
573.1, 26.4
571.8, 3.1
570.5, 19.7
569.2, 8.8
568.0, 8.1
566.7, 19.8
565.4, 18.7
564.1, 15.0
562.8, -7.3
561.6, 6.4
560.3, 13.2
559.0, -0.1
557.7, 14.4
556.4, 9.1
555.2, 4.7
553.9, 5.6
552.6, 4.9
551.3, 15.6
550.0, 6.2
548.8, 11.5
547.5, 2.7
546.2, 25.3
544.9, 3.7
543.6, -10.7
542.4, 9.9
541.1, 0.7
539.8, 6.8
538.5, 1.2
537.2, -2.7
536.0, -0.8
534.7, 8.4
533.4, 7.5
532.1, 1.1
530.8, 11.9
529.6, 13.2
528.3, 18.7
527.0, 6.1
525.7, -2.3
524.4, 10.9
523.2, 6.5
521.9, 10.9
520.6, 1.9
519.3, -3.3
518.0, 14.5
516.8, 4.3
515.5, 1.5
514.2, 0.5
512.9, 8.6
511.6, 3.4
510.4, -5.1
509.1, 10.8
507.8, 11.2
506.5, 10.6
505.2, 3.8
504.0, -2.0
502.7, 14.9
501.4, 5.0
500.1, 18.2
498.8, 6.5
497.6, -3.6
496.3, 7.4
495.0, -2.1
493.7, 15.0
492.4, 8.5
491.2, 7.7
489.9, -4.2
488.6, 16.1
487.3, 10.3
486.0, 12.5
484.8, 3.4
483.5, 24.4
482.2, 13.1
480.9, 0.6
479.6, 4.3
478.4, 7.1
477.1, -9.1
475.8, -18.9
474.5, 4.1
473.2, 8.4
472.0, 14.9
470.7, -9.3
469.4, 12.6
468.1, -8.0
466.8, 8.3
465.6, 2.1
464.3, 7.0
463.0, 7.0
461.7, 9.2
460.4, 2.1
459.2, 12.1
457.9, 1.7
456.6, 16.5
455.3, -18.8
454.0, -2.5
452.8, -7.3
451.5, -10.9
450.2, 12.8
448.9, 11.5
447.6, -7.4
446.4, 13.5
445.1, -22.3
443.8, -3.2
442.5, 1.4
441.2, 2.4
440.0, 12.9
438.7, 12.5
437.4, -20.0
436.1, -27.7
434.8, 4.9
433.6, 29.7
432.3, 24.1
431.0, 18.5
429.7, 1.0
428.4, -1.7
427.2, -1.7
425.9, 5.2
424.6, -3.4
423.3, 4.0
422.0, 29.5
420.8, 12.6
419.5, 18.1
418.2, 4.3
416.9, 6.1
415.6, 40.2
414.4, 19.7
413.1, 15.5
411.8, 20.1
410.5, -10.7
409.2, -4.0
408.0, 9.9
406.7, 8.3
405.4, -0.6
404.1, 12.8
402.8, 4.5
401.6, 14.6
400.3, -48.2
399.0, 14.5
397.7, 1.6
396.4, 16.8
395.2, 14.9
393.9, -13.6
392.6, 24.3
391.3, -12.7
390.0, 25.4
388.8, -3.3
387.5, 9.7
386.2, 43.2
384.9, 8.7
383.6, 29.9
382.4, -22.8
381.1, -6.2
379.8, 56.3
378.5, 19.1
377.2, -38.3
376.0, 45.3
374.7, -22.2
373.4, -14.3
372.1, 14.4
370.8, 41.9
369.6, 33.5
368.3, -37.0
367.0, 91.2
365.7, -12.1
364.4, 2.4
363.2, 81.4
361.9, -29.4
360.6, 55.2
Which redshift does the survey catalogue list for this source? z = 1.320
